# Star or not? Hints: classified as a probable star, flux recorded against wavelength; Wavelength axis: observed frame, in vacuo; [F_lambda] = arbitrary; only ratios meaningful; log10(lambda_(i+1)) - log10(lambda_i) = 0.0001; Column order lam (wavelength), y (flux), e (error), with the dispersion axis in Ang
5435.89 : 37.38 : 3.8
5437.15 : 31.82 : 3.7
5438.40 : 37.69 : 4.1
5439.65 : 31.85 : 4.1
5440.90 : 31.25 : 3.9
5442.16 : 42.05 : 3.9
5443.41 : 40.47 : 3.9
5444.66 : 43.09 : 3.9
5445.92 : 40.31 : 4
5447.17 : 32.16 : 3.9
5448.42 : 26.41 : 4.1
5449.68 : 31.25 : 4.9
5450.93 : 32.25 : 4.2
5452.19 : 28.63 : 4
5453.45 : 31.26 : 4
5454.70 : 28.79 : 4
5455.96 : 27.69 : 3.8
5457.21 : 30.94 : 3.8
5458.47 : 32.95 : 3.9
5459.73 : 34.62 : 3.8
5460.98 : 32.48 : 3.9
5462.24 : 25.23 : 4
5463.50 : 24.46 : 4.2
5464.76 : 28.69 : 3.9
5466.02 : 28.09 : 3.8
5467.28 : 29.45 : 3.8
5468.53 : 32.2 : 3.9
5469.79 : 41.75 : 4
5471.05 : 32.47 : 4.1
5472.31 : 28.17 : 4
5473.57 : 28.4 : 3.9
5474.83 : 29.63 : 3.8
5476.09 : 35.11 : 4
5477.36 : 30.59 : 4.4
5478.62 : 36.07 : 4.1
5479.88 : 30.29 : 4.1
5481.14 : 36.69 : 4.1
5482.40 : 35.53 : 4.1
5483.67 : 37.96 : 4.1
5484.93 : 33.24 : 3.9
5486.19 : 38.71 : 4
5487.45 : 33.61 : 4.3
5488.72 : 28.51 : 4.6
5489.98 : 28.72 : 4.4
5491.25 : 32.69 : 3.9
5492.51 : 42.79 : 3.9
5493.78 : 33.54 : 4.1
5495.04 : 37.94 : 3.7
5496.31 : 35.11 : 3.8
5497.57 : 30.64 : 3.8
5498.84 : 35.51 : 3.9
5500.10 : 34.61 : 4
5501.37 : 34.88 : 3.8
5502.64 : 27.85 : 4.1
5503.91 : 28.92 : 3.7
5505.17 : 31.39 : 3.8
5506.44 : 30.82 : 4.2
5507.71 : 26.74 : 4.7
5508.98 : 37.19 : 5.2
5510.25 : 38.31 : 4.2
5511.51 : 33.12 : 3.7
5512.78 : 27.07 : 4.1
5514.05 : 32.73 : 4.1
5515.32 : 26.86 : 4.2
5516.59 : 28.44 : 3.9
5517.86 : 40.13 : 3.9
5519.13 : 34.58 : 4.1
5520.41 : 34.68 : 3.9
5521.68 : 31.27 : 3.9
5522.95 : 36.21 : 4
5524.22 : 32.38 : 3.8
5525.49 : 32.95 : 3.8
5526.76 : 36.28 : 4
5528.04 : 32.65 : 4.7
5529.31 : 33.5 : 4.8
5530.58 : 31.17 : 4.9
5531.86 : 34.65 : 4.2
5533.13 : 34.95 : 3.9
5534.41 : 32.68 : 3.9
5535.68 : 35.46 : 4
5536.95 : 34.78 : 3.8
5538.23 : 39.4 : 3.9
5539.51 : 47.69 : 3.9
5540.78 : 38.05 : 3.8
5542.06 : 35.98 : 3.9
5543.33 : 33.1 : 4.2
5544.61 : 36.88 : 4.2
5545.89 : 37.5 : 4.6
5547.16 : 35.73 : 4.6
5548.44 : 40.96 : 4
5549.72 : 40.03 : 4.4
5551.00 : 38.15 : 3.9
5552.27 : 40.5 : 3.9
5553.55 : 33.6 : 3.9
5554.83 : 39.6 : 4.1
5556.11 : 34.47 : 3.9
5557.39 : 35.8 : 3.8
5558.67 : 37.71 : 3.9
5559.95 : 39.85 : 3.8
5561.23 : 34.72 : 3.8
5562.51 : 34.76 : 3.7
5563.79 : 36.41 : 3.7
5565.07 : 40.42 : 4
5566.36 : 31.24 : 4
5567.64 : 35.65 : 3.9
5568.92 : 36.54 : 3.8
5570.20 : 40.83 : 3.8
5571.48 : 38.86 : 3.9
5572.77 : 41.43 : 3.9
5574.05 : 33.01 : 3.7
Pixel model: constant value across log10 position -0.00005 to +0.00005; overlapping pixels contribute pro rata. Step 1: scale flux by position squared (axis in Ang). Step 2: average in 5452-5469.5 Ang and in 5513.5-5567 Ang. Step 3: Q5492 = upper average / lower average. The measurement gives 1.23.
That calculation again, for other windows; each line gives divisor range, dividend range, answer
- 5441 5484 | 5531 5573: 1.18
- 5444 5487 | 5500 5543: 1.07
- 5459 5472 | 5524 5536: 1.12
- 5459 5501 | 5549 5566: 1.17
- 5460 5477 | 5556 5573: 1.25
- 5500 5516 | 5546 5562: 1.21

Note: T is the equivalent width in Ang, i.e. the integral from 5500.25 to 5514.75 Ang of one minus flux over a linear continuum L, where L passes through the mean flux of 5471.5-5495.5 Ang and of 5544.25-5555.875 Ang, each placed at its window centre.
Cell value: 1.38 Ang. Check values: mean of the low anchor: 33.5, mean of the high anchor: 38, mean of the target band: 31.8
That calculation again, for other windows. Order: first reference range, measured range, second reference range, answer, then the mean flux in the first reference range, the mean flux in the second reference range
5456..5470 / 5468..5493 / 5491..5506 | -1.1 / 30.5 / 33.8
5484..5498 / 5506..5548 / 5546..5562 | 2.1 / 34.3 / 37.6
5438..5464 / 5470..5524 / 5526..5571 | 2.2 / 32.7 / 36.6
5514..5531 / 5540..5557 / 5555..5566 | -0.8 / 33.2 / 36.7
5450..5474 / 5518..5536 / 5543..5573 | 0.6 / 30.5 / 37.3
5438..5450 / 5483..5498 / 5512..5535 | -0.2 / 35.7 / 32.9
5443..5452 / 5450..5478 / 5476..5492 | 2.9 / 34.7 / 33.7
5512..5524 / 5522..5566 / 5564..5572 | -1.8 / 32.4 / 37.2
